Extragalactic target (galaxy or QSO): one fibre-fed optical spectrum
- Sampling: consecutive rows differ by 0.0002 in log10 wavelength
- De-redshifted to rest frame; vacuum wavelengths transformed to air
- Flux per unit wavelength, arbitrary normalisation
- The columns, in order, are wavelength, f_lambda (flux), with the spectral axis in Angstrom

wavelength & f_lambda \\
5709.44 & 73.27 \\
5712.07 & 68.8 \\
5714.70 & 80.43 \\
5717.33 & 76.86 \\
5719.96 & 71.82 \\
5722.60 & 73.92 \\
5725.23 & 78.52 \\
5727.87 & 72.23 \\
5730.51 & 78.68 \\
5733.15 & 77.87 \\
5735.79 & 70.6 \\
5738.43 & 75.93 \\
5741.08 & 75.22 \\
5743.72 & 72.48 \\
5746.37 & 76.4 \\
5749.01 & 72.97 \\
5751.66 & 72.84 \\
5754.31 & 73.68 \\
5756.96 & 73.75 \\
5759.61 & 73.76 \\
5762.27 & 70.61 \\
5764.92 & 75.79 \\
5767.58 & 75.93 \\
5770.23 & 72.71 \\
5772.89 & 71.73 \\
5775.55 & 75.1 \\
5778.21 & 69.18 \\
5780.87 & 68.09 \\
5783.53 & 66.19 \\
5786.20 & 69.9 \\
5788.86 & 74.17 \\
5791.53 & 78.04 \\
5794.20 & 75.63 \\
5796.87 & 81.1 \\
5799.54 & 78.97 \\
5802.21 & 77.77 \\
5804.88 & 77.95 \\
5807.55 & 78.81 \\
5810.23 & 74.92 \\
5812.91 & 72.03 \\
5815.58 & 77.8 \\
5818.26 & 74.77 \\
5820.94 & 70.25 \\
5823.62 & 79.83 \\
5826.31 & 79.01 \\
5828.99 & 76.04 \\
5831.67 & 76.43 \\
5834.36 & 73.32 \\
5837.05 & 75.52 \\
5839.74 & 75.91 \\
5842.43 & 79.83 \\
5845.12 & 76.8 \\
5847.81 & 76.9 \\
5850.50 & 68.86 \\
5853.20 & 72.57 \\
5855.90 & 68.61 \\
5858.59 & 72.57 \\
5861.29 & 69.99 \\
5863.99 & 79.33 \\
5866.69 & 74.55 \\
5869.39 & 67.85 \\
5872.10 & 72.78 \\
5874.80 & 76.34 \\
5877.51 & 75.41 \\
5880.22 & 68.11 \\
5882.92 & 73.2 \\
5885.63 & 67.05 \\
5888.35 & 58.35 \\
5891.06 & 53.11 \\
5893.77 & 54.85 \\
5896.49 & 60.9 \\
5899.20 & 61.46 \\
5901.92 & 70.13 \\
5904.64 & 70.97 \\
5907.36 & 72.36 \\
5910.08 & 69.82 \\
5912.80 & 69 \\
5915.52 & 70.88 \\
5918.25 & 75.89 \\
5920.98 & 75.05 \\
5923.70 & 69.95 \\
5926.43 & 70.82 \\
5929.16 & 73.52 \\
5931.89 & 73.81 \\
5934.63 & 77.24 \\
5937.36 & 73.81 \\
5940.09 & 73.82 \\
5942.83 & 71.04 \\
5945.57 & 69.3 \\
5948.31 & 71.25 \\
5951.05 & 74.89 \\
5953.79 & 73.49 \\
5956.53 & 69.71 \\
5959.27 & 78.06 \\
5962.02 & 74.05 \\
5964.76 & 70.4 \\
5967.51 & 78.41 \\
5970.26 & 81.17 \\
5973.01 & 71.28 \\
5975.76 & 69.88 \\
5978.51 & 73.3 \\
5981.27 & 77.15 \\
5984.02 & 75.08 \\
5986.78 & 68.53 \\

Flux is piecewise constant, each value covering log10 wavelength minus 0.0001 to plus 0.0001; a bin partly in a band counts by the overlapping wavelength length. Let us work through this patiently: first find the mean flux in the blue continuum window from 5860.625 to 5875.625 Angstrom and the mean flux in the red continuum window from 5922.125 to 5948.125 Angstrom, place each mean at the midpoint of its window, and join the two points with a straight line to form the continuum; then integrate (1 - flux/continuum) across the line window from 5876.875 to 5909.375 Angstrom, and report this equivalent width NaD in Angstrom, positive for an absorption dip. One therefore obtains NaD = 3.5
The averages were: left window 73.5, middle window 65.4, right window 72.5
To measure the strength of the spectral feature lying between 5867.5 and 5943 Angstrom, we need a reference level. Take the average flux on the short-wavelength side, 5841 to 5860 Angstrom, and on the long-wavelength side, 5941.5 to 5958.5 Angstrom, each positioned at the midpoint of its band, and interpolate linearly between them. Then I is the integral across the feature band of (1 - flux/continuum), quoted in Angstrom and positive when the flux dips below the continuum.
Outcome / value 3.2 Angstrom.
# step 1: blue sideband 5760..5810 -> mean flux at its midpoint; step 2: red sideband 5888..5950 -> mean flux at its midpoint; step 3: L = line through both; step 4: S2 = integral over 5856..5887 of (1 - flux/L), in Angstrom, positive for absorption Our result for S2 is -0.6 Angstrom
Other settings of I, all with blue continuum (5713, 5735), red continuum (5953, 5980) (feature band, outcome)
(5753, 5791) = 1.7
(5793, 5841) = -0.8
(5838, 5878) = 0.6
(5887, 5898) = 2.6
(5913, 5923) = 0.2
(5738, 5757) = 0.4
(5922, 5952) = 0.6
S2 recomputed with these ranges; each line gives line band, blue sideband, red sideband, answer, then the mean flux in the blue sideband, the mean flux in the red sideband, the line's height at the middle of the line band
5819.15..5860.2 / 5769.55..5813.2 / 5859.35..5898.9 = -2.33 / 74.3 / 67.9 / 70.8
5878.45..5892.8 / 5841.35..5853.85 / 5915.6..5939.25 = 1.99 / 75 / 73.6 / 74.4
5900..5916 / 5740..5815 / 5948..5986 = 0.86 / 74.2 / 74.2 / 74.2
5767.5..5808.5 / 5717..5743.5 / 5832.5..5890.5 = -0.32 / 75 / 72.3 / 73.8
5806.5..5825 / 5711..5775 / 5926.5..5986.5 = -0.33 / 74.3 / 73.7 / 74.1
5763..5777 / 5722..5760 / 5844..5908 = -0.11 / 74.6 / 69.2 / 73.5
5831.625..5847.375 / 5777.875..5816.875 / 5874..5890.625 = -1.01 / 74.9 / 68.6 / 71.7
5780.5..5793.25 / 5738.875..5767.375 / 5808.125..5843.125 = 0.53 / 73.9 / 75.8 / 74.8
